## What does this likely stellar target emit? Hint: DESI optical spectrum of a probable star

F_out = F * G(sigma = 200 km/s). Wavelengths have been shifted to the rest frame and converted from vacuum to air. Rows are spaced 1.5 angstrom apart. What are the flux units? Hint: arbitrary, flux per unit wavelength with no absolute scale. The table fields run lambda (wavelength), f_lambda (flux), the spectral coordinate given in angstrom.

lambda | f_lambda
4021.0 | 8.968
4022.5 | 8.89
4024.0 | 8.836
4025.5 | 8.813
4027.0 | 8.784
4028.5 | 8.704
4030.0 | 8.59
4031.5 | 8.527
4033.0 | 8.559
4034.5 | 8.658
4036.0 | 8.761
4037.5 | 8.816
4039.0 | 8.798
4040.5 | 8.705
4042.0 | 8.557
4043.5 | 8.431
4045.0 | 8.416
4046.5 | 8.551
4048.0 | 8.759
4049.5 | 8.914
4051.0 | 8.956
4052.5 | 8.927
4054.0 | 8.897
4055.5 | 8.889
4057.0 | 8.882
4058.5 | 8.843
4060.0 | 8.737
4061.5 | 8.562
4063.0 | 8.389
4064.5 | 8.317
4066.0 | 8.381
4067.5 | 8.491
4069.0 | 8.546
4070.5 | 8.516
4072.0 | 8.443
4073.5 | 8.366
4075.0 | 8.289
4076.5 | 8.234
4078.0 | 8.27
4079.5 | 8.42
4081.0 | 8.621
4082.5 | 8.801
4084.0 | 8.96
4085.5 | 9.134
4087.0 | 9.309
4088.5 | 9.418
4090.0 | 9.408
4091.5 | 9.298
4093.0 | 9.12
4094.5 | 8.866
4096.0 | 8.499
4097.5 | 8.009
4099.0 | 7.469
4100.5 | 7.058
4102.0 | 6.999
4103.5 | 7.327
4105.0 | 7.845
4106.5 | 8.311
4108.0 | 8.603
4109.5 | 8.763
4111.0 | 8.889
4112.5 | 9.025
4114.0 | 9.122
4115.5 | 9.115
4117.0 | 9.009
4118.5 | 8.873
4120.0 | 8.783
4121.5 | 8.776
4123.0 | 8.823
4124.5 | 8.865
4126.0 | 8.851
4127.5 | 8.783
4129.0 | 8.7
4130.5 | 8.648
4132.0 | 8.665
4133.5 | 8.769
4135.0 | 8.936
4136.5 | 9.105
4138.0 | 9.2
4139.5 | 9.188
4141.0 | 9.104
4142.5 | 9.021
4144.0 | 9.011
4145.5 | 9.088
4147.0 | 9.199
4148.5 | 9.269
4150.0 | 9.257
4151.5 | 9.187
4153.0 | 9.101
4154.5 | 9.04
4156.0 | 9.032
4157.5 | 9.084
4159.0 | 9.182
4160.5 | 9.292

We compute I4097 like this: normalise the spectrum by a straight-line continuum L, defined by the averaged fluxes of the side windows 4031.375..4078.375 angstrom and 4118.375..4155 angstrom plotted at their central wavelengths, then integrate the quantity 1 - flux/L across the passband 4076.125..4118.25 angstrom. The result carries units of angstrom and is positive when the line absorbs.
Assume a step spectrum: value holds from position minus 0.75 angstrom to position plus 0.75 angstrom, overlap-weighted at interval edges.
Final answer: 1.1 angstrom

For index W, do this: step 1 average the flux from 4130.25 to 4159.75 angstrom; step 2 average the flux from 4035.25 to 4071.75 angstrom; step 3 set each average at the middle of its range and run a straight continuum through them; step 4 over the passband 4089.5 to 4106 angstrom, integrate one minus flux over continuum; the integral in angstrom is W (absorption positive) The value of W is 1.3 angstrom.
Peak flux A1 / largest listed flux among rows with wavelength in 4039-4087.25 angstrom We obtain 9.309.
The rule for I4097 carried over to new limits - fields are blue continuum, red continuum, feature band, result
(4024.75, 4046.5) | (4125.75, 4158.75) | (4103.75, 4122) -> 0.4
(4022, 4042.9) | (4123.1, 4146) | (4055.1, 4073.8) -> 0.5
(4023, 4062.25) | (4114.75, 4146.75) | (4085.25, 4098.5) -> -0.2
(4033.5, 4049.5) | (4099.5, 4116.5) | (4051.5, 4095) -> -1.3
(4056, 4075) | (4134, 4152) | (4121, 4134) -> 0.3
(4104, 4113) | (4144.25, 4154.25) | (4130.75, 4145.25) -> 0.0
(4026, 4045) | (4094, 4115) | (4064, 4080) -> 0.0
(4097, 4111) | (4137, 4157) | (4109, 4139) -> -1.6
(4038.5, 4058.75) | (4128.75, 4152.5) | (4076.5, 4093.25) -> -0.2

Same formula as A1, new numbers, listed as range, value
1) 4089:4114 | 9.408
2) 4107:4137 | 9.122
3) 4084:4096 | 9.418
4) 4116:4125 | 9.009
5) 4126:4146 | 9.2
